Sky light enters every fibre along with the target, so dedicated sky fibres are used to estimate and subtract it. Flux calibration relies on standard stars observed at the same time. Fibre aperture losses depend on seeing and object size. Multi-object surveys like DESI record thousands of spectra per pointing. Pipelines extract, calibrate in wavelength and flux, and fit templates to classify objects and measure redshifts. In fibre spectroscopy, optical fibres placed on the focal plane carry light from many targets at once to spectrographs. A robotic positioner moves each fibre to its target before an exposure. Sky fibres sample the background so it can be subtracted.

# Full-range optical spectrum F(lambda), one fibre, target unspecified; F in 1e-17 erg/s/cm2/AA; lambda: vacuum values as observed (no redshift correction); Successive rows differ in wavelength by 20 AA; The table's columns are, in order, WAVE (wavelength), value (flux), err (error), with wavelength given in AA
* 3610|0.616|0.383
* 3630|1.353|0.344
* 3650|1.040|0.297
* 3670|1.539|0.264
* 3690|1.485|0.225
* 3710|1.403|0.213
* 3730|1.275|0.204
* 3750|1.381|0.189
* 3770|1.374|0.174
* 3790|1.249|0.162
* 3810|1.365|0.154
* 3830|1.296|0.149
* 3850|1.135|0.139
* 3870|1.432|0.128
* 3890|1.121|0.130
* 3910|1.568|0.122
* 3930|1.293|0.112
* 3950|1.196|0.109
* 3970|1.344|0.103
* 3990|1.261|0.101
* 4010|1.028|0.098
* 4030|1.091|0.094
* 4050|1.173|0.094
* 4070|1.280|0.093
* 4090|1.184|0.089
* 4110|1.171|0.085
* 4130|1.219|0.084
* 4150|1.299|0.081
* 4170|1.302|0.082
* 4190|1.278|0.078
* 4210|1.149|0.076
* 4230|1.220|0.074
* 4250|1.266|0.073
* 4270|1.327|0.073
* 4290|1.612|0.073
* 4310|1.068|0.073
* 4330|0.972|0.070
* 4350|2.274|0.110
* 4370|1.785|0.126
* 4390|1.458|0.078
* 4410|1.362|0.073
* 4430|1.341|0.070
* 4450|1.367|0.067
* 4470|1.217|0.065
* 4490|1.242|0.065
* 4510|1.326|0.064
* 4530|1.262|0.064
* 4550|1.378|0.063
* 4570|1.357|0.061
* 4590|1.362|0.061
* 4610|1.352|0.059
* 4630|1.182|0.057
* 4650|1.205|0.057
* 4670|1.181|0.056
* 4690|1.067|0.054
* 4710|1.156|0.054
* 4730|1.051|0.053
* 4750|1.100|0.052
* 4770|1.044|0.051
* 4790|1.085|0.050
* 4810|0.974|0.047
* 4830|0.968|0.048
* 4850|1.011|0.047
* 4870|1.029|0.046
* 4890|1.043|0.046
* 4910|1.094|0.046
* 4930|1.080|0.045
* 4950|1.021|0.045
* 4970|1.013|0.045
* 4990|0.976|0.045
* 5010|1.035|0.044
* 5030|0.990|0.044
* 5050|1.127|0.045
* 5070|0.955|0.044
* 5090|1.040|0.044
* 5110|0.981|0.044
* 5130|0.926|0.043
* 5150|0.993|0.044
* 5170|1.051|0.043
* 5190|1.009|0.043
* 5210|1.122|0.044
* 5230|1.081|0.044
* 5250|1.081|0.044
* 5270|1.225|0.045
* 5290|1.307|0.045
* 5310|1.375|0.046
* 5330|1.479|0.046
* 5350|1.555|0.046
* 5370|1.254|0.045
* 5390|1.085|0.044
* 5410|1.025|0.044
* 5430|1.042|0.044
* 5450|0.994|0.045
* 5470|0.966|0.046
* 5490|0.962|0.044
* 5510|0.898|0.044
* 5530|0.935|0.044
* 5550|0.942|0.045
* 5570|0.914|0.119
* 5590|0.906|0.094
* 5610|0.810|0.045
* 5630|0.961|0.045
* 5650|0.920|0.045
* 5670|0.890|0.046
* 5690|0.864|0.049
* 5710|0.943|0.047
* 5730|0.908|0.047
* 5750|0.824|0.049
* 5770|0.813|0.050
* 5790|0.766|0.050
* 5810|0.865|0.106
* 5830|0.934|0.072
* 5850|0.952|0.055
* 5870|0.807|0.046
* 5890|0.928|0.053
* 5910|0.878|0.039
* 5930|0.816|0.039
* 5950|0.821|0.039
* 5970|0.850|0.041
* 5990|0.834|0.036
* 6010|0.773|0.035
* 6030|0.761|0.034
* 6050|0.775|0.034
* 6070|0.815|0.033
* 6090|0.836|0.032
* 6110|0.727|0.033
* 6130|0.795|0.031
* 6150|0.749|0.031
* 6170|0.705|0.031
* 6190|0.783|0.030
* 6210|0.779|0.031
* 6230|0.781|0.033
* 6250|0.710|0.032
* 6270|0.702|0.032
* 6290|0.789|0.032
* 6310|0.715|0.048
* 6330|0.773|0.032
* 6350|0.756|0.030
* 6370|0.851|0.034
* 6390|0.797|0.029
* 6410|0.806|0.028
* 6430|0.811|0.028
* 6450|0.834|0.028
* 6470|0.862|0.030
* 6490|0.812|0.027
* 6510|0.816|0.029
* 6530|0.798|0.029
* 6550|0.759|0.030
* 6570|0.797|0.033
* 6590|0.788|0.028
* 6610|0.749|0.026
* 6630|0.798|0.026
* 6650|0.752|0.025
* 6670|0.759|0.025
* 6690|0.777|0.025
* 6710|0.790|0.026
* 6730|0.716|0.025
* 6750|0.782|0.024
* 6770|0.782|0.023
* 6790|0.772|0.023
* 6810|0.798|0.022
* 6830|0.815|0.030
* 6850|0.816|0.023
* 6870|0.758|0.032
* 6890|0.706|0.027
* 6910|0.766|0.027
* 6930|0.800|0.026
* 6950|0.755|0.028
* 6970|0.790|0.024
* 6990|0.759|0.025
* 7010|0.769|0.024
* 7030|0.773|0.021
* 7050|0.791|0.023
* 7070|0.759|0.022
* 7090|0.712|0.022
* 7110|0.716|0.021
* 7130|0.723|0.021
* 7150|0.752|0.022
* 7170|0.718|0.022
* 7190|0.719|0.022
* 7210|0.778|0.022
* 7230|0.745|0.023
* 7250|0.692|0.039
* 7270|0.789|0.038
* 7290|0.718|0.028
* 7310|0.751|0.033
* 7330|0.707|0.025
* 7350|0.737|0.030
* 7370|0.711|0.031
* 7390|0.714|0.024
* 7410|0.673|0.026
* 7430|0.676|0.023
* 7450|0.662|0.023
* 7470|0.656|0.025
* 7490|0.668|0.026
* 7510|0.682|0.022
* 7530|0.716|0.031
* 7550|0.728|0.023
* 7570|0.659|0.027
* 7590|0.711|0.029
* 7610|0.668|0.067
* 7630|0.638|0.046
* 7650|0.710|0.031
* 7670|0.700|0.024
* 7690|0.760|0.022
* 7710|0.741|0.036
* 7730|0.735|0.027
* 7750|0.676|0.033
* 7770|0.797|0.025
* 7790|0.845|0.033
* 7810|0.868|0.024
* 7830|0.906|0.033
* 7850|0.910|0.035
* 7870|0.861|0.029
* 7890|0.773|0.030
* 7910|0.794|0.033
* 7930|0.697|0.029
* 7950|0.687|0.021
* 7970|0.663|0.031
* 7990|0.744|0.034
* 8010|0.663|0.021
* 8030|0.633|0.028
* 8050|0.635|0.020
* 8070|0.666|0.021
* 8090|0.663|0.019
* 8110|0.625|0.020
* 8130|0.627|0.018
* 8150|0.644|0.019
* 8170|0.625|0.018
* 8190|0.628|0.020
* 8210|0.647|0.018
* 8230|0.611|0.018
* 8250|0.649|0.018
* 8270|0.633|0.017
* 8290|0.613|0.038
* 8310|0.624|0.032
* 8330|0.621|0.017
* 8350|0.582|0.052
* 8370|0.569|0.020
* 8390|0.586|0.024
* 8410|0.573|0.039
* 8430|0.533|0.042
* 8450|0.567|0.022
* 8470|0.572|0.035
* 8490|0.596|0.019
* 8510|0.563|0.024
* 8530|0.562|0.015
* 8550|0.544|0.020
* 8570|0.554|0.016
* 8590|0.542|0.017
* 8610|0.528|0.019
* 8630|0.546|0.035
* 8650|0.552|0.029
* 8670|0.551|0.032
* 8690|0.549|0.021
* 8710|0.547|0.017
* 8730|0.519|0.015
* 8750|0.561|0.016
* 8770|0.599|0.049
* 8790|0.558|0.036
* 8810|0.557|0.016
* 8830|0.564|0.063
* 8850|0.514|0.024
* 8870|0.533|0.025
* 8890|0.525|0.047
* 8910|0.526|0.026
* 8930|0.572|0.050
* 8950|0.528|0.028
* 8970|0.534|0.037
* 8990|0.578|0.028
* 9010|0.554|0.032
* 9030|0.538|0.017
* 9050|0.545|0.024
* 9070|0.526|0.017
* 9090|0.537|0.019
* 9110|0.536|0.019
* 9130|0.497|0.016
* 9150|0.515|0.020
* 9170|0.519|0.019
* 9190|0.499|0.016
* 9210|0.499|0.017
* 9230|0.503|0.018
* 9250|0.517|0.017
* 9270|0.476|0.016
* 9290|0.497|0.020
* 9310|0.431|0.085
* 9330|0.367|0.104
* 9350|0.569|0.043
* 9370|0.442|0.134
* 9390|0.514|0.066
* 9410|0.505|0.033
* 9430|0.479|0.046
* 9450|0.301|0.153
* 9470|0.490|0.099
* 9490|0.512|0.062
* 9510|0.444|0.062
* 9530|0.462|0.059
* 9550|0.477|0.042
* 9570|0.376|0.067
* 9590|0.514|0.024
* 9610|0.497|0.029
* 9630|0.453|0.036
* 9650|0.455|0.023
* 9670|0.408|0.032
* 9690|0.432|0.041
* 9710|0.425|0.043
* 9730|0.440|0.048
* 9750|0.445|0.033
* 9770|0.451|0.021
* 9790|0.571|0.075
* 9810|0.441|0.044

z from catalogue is 1.802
